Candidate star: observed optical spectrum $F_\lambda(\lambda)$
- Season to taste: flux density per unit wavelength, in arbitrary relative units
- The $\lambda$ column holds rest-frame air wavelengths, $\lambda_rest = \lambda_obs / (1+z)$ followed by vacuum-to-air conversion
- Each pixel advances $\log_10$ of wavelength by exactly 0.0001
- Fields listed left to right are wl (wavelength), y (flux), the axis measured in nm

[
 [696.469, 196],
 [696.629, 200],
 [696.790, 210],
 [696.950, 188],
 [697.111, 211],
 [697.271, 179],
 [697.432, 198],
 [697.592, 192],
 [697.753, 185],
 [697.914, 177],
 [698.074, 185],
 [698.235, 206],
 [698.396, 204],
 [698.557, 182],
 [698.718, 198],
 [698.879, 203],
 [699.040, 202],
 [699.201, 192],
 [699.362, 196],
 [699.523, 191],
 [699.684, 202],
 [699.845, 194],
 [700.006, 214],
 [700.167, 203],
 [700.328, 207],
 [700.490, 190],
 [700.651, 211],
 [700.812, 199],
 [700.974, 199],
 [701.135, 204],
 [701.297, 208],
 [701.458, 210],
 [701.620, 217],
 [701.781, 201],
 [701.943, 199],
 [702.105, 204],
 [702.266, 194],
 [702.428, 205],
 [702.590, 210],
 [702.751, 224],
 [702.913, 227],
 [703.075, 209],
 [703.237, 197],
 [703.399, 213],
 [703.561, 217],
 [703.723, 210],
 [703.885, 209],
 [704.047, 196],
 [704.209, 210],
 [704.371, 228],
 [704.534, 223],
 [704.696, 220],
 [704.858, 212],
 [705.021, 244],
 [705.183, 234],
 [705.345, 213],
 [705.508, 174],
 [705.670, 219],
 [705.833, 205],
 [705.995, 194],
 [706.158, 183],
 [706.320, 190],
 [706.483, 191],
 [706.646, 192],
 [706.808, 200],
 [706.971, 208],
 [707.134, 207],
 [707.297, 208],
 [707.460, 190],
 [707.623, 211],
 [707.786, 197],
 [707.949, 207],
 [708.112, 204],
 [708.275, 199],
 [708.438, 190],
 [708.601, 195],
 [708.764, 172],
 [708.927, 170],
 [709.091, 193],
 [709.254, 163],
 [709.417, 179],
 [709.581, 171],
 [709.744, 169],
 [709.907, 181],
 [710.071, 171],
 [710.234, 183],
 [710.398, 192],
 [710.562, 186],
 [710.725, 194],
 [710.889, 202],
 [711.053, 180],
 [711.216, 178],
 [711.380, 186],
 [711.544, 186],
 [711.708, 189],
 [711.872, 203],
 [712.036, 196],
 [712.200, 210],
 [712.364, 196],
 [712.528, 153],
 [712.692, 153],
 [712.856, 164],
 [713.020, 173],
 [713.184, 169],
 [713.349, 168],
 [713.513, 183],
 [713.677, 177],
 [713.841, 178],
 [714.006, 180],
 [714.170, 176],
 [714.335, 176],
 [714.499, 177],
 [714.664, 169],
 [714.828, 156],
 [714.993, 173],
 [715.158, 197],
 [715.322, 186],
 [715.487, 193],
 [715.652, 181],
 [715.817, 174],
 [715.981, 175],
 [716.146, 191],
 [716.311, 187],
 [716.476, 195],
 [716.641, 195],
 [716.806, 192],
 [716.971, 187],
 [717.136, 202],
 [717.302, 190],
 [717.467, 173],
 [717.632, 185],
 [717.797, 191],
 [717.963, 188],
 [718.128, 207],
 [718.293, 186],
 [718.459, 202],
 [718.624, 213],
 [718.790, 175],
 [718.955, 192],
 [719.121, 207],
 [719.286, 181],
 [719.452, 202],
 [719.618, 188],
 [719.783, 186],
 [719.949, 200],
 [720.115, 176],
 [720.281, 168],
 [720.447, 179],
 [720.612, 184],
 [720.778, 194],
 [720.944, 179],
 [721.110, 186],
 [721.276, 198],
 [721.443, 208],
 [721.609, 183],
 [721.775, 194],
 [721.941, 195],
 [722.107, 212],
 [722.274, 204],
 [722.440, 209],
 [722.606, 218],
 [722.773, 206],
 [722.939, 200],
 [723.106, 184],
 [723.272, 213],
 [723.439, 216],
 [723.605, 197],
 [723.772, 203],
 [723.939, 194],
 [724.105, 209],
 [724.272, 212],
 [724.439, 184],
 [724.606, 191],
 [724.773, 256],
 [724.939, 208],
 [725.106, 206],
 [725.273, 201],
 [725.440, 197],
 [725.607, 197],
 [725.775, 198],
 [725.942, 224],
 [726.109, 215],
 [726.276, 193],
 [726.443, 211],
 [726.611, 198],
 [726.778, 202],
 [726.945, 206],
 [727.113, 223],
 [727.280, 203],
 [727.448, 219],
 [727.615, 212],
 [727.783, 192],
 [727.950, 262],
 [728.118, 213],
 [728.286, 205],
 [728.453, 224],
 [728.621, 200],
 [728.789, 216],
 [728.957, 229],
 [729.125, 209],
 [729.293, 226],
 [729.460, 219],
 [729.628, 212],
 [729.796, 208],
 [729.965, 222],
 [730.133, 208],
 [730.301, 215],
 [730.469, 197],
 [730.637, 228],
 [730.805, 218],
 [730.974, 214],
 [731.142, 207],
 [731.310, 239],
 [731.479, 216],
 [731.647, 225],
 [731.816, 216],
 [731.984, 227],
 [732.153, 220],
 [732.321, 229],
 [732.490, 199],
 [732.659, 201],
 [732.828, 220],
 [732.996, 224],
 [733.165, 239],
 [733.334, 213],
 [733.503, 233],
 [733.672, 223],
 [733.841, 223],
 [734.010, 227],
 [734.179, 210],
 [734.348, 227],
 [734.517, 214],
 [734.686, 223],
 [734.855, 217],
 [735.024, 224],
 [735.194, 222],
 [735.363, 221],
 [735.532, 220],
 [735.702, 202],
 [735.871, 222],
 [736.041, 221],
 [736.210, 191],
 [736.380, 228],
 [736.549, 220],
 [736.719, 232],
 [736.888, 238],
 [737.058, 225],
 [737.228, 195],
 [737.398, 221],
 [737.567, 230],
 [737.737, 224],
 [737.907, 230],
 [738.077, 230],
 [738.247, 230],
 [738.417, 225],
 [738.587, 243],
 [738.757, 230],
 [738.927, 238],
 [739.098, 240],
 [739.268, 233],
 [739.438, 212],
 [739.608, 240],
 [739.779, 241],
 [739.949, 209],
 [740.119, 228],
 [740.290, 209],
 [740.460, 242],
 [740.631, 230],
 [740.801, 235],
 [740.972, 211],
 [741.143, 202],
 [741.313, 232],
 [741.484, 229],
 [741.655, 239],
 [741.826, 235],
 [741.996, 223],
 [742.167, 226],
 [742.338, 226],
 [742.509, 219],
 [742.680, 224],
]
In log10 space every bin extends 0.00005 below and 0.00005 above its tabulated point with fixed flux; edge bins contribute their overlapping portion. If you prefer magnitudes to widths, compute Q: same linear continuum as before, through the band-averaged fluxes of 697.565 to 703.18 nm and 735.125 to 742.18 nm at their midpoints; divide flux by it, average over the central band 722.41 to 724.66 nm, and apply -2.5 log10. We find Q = 0.07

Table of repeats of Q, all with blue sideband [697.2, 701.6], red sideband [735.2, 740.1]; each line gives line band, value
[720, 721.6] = 0.15 mag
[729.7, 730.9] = 0.03 mag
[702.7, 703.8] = -0.07 mag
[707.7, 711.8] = 0.11 mag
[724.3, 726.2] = 0.05 mag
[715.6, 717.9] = 0.13 mag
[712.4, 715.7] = 0.19 mag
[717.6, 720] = 0.10 mag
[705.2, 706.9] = 0.03 mag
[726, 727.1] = 0.06 mag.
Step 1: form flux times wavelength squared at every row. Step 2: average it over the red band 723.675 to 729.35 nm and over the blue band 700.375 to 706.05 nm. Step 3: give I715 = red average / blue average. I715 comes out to 1.1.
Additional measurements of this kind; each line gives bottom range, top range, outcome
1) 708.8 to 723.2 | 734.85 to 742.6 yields 1.28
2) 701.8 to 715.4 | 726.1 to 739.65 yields 1.22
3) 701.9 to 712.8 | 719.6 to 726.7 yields 1.06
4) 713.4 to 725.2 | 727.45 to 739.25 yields 1.19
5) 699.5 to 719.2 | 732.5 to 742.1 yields 1.25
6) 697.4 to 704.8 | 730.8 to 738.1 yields 1.19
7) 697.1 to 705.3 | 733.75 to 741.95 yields 1.21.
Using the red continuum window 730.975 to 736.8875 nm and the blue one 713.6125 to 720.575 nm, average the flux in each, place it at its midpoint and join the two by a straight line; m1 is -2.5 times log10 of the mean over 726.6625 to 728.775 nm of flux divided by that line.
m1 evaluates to -0.03 mag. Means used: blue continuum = 186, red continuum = 220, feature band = 213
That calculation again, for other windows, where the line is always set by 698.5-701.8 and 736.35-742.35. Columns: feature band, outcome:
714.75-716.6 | 0.16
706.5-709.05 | 0.05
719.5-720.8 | 0.16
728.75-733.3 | 0.02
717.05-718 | 0.13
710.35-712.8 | 0.12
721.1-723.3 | 0.08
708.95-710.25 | 0.18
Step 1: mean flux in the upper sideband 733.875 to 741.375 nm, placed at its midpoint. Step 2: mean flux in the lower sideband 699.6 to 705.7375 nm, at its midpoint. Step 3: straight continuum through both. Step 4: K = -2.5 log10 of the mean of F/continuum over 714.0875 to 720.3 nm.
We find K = 0.15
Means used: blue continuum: 209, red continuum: 224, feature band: 187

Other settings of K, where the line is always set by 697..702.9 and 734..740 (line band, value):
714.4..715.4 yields 0.19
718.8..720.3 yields 0.13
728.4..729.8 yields 0.01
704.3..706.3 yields -0.04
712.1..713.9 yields 0.19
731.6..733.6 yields 0.00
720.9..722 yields 0.12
